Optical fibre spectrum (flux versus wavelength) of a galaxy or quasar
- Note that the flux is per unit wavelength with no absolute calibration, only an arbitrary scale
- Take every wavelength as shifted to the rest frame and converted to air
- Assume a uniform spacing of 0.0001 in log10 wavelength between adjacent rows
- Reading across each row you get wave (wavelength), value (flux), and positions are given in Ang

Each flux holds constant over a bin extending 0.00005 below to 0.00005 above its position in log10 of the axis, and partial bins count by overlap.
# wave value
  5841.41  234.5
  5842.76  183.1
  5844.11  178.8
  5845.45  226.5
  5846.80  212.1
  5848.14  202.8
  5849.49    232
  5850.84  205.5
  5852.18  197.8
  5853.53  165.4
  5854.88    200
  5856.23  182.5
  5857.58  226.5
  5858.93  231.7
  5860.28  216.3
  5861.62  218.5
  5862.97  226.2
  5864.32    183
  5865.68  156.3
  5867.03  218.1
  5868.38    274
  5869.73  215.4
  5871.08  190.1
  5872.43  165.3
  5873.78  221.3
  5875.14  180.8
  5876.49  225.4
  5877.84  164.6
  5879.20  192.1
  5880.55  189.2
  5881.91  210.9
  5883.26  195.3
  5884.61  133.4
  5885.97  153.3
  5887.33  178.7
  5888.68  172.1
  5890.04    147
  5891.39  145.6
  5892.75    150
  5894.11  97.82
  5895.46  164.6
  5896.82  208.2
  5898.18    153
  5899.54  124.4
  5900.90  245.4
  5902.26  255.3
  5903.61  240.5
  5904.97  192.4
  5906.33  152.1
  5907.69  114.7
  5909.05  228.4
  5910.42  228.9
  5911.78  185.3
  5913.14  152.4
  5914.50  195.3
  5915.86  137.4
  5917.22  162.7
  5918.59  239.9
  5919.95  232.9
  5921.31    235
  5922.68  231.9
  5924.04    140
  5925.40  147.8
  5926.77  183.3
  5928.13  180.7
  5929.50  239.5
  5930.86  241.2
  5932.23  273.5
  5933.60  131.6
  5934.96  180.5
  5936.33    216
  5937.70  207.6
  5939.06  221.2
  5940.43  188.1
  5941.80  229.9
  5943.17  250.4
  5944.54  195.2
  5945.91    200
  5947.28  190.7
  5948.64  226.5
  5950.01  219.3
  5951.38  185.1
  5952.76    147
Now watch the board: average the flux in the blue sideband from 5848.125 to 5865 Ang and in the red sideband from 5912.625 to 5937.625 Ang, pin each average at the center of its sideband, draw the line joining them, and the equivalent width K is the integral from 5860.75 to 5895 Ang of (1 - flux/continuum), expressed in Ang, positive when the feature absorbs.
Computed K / 3.3 Ang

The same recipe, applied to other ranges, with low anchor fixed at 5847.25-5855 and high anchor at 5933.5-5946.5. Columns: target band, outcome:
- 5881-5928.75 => 5.41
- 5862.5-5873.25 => -0.08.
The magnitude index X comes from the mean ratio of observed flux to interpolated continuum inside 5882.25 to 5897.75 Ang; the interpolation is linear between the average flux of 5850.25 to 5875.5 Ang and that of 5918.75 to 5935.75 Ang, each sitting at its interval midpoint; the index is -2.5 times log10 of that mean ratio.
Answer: 0.263 mag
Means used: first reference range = 204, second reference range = 203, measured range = 160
